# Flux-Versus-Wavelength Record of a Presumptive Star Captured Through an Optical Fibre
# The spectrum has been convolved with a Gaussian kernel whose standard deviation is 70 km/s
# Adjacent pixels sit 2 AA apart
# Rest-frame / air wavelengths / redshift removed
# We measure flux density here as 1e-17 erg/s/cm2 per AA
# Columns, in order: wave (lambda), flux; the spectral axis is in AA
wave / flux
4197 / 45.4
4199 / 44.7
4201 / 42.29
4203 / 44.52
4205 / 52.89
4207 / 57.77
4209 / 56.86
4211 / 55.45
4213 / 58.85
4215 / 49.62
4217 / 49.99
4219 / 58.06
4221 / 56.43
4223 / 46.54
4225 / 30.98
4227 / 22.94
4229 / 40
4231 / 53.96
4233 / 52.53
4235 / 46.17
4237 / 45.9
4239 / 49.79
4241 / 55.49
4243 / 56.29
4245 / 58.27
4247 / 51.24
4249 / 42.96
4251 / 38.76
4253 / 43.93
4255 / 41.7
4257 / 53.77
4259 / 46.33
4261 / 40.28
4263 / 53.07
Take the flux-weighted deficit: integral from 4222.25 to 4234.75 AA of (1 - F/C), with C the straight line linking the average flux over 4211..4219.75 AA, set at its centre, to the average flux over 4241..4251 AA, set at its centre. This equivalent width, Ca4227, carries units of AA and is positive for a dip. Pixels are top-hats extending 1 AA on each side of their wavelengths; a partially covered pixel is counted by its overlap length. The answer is 2.7 AA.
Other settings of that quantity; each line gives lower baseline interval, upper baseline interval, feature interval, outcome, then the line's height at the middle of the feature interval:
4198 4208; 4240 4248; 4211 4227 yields 0.71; 51.1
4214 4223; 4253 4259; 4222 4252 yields 2.16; 49.8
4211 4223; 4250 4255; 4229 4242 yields -0.67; 47.4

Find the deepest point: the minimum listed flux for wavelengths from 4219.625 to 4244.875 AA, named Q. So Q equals 22.94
